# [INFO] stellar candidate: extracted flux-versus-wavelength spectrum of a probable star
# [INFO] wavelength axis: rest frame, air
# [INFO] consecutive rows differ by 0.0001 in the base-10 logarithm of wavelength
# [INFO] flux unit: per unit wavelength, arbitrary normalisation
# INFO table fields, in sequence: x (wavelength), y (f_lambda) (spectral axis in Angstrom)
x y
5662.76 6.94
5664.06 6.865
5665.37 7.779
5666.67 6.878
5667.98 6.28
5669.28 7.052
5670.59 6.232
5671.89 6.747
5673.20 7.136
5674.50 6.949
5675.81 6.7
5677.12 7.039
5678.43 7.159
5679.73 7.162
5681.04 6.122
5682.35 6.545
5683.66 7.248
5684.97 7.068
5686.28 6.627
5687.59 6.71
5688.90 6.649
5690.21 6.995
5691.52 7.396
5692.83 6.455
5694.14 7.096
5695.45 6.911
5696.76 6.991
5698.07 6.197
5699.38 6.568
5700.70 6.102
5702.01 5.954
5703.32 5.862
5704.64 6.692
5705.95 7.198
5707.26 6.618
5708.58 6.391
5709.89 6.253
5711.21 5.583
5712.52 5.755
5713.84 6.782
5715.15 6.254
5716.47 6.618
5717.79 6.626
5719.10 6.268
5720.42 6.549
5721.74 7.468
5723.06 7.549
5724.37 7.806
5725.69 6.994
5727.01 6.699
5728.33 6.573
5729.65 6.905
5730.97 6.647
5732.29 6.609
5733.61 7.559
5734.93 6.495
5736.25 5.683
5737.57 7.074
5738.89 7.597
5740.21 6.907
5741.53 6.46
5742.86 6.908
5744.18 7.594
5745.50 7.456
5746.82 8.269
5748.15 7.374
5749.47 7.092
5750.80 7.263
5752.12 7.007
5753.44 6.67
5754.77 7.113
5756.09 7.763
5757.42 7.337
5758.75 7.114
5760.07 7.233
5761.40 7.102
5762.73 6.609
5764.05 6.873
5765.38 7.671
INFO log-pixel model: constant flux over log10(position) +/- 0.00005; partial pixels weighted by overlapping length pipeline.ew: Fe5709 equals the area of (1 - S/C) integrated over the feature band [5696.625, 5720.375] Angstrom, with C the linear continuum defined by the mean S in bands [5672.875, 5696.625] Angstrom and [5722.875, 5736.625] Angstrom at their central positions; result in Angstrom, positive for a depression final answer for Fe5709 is 1.8 Angstrom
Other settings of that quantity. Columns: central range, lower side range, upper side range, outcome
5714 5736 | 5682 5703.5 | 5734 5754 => 0.3 Angstrom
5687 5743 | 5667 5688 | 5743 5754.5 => 3.1 Angstrom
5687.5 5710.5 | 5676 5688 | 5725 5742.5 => 0.7 Angstrom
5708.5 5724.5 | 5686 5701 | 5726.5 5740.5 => 0.5 Angstrom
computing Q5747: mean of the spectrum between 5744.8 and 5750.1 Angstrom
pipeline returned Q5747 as 7.56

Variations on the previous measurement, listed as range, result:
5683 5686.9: 6.98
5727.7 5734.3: 6.86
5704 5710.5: 6.64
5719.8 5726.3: 7.28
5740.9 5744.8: 6.98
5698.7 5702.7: 6.21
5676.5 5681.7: 6.87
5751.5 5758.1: 7.17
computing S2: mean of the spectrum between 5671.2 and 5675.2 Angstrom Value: 6.94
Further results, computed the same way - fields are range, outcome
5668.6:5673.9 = 6.8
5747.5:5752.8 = 7.19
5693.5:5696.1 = 7.01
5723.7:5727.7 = 7.17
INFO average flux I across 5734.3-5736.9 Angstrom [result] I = 6.09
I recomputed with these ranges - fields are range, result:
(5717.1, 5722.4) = 6.72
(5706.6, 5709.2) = 6.5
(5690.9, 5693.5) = 6.92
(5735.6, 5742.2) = 6.74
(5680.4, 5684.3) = 6.63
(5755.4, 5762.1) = 7.3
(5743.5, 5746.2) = 7.56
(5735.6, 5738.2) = 6.38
